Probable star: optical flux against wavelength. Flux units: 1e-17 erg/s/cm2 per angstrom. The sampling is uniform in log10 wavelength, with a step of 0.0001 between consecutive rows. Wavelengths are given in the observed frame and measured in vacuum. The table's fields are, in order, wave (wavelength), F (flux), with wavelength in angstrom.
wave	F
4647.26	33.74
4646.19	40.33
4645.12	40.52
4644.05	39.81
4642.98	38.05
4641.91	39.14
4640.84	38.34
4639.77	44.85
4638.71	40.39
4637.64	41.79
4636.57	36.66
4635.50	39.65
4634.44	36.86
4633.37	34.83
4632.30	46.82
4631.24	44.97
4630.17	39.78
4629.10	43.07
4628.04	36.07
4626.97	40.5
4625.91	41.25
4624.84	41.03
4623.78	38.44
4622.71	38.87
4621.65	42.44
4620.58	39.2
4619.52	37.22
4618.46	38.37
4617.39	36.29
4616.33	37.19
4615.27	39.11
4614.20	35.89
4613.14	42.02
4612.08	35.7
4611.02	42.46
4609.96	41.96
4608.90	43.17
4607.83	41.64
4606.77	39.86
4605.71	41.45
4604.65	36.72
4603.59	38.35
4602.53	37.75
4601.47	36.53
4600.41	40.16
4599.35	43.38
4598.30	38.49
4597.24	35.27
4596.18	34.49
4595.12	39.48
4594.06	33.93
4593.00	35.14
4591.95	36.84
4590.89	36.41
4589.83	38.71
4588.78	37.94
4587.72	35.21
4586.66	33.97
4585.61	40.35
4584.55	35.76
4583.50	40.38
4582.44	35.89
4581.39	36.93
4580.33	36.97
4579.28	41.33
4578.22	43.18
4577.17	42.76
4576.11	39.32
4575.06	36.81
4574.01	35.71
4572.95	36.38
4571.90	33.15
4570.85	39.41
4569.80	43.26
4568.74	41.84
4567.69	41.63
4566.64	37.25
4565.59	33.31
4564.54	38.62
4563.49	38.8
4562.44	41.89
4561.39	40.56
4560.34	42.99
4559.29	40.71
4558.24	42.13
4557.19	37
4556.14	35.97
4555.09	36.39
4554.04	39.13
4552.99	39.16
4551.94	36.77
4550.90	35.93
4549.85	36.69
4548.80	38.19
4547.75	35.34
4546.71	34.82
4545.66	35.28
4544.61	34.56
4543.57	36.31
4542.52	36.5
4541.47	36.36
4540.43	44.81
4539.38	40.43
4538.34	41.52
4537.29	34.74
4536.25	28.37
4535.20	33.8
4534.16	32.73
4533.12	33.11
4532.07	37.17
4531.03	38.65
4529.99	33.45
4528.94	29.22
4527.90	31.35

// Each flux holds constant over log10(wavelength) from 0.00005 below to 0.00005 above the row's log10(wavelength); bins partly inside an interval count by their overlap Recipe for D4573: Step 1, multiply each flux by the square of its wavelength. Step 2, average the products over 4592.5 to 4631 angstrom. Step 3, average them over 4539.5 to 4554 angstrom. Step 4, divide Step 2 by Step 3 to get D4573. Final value 1.1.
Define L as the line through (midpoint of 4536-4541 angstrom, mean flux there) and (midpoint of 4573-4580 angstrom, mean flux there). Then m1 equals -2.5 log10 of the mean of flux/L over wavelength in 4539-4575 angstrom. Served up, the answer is 0.02 mag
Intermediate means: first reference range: 38.5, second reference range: 39.5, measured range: 38.1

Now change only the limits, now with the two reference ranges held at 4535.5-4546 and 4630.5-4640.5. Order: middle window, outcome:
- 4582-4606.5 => 0.042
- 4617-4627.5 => 0.021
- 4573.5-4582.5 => -0.016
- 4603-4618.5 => 0.009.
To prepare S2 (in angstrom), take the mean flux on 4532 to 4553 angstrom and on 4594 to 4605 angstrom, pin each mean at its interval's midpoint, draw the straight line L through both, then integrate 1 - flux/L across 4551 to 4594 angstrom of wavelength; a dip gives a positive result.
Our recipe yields -1.4 angstrom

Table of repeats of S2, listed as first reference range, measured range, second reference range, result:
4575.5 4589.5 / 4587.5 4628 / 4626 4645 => 0.6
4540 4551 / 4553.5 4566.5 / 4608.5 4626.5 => -0.6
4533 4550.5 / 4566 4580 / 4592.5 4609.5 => -0.7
